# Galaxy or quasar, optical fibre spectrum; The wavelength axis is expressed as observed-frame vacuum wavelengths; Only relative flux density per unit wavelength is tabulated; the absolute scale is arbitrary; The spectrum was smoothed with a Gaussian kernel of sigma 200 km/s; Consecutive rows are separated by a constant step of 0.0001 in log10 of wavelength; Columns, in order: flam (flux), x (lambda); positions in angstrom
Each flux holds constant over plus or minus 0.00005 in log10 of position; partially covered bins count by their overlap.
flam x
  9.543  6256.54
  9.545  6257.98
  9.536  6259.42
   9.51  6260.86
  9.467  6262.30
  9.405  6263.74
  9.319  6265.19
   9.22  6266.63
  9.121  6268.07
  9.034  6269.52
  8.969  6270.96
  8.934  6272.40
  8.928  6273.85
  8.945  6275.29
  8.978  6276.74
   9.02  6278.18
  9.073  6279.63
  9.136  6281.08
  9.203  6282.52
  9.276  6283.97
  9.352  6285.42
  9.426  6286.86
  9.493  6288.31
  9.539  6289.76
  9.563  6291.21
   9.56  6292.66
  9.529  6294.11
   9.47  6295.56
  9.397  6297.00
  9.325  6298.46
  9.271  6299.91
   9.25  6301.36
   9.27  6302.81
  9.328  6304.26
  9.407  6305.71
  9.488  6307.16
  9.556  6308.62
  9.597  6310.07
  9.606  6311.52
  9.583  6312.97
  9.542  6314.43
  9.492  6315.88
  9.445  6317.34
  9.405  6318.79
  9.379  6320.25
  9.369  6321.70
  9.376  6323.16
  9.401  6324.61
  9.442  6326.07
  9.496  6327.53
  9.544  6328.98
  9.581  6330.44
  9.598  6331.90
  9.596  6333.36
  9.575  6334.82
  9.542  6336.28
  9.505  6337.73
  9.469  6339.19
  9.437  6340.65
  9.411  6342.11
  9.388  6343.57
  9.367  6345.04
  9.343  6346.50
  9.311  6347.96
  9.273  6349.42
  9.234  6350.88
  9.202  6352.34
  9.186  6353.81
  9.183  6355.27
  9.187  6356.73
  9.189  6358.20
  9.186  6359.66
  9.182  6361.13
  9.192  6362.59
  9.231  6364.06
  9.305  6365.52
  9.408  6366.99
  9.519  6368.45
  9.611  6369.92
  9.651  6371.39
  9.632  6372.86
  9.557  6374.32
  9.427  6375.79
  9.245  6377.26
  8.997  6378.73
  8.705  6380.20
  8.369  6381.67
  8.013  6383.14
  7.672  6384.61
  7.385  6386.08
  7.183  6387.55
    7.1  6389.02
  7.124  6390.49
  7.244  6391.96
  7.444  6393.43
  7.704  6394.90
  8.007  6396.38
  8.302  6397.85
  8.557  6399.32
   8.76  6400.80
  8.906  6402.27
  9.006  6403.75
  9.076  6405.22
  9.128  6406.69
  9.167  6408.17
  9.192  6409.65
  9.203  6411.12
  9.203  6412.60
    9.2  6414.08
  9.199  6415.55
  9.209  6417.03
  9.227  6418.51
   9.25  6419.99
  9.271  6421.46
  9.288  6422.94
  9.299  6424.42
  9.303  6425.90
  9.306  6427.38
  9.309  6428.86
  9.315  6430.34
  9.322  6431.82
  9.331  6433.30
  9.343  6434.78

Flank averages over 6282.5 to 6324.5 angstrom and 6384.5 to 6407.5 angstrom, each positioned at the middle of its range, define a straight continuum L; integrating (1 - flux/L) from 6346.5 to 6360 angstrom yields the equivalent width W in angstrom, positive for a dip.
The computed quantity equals -0.8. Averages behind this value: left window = 9.43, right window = 8.05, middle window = 9.23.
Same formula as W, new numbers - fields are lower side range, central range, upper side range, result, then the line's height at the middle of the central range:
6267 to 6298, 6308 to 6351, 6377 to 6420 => -2.6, 8.93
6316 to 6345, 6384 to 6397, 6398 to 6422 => 2.5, 9.17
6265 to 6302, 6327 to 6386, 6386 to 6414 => -3.8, 8.68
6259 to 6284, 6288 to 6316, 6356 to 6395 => -1.4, 9.02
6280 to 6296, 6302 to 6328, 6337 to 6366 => -0.3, 9.36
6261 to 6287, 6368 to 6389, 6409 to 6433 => 1.2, 9.23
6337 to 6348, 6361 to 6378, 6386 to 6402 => -1.7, 8.55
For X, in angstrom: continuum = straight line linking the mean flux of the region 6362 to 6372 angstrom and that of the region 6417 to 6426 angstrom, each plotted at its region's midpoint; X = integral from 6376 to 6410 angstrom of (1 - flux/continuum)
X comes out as 3.86 angstrom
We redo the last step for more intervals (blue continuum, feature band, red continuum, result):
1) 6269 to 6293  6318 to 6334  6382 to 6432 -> -0.8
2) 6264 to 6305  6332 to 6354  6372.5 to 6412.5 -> -1.5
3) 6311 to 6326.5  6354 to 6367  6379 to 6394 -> -1.3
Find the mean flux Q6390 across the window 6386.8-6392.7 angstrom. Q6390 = 7.17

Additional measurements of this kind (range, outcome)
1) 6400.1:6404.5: 8.9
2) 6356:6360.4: 9.18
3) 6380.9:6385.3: 8.02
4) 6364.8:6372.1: 9.49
